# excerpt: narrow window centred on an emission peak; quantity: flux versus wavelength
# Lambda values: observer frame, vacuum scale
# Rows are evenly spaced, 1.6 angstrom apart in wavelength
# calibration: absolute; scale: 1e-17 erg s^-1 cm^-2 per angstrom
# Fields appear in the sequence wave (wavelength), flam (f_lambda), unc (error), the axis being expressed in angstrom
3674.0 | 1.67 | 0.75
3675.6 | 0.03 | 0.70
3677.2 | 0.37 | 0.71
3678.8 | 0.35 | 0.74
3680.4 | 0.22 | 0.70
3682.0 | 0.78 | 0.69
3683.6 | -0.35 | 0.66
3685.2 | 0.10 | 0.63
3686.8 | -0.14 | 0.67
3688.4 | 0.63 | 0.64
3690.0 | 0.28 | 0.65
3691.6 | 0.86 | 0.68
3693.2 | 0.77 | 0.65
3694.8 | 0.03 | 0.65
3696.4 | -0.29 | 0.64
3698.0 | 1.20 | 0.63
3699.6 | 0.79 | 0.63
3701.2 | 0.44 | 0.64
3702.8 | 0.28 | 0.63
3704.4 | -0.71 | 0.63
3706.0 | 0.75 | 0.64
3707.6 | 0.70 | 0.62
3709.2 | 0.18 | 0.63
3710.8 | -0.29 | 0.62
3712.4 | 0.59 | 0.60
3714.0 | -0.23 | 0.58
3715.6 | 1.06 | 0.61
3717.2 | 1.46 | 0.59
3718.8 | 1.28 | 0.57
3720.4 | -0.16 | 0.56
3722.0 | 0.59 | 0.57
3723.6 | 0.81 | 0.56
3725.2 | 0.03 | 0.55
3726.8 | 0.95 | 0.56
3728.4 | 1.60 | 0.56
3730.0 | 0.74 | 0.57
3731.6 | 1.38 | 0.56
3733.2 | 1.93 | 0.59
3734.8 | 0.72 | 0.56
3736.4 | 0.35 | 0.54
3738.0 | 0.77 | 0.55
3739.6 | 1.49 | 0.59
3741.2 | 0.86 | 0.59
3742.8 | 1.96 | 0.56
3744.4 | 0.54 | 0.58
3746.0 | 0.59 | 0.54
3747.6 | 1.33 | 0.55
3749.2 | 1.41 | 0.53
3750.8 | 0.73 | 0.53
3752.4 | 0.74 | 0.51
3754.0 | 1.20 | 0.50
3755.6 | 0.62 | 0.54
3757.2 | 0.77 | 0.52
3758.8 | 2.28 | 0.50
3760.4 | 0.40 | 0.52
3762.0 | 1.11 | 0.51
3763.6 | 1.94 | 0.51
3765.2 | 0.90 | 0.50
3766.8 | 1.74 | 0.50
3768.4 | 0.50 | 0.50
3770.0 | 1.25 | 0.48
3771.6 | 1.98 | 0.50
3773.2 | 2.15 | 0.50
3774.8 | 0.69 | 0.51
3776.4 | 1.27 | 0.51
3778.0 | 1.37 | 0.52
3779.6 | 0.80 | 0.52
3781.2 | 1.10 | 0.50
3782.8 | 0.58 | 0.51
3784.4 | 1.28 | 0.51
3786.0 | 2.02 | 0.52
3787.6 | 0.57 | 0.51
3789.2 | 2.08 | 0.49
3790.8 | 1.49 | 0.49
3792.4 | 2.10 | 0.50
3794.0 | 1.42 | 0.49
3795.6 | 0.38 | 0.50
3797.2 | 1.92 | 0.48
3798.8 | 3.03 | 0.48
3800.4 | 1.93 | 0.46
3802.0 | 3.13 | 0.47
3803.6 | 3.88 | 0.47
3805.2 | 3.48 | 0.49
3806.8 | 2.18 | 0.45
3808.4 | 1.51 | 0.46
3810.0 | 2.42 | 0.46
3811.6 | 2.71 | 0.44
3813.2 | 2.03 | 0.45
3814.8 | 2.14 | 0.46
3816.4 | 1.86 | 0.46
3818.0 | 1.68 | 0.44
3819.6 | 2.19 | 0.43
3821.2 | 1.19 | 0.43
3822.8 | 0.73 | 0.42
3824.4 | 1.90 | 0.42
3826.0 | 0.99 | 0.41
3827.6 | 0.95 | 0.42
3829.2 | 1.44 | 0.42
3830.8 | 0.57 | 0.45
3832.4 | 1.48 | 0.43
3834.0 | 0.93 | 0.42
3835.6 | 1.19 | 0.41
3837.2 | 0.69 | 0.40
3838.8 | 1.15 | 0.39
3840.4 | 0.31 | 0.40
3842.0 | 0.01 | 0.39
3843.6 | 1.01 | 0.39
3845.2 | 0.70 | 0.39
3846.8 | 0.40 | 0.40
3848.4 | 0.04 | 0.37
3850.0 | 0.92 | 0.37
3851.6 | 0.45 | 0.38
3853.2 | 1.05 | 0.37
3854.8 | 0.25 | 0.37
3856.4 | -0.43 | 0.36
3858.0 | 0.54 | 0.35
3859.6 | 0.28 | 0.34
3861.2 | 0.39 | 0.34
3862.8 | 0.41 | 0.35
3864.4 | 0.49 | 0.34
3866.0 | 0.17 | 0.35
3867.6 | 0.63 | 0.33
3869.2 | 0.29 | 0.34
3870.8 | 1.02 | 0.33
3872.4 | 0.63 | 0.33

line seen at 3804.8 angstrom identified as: Lyman alpha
